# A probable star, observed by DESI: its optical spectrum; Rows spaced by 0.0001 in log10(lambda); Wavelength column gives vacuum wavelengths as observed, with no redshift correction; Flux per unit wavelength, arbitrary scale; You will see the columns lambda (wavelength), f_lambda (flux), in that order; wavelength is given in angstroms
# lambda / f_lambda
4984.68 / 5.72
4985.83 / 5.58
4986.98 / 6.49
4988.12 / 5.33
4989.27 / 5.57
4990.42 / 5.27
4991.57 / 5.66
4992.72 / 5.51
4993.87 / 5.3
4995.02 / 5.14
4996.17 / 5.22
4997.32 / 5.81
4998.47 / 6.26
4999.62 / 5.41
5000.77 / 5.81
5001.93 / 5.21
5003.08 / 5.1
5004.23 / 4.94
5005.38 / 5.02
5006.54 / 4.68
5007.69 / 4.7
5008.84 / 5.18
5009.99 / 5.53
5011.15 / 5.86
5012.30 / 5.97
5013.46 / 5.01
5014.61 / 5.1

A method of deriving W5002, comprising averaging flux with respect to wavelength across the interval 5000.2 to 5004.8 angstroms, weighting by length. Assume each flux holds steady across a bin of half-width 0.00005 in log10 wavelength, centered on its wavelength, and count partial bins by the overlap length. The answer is 5.26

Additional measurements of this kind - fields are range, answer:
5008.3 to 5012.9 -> 5.63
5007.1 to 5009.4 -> 4.95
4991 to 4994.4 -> 5.49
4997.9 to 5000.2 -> 5.84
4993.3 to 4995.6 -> 5.22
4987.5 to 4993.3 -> 5.48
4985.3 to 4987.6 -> 6.04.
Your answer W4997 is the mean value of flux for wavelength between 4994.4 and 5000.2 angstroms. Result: 5.57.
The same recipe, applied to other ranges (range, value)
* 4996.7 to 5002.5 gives 5.69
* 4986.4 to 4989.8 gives 5.81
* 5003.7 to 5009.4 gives 4.9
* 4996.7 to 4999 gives 6.02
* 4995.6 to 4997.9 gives 5.52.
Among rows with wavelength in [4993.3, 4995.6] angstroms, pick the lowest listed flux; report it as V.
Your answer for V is 5.14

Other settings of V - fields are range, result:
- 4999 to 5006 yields 4.94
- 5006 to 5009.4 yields 4.68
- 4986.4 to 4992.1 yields 5.27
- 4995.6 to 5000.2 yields 5.22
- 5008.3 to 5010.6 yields 5.18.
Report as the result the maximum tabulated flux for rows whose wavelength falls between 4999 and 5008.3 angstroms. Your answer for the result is 5.81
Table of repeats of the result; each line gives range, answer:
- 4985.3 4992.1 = 6.49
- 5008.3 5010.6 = 5.53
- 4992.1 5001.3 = 6.26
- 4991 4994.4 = 5.66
